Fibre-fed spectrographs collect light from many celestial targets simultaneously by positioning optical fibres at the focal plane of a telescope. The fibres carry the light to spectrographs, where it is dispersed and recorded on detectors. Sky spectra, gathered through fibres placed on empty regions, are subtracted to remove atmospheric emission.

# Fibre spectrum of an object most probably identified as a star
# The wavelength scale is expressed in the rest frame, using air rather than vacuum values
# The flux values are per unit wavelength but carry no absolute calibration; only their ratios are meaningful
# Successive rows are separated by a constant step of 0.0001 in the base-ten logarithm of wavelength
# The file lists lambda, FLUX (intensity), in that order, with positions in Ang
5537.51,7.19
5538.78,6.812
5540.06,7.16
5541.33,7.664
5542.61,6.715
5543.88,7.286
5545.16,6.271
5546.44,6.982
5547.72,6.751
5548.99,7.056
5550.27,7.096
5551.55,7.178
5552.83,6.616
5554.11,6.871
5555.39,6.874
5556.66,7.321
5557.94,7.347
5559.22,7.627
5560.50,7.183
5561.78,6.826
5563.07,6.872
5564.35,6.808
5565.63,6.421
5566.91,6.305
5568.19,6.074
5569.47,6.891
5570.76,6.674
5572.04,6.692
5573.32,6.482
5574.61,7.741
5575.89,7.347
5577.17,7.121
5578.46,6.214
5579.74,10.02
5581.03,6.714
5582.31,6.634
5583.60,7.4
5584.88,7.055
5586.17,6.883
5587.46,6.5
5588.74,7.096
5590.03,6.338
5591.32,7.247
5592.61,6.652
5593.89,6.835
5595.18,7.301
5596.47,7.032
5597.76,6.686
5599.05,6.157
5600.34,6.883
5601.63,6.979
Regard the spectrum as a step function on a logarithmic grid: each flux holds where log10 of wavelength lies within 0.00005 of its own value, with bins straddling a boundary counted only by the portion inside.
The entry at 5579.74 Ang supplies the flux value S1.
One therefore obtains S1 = 10.02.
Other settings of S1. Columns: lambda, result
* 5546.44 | 6.982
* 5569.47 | 6.891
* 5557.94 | 7.347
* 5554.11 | 6.871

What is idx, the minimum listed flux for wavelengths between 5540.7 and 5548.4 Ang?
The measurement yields 6.271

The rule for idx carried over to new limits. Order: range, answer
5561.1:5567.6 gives 6.305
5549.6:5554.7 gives 6.616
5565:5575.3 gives 6.074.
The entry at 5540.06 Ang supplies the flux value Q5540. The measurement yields 7.16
